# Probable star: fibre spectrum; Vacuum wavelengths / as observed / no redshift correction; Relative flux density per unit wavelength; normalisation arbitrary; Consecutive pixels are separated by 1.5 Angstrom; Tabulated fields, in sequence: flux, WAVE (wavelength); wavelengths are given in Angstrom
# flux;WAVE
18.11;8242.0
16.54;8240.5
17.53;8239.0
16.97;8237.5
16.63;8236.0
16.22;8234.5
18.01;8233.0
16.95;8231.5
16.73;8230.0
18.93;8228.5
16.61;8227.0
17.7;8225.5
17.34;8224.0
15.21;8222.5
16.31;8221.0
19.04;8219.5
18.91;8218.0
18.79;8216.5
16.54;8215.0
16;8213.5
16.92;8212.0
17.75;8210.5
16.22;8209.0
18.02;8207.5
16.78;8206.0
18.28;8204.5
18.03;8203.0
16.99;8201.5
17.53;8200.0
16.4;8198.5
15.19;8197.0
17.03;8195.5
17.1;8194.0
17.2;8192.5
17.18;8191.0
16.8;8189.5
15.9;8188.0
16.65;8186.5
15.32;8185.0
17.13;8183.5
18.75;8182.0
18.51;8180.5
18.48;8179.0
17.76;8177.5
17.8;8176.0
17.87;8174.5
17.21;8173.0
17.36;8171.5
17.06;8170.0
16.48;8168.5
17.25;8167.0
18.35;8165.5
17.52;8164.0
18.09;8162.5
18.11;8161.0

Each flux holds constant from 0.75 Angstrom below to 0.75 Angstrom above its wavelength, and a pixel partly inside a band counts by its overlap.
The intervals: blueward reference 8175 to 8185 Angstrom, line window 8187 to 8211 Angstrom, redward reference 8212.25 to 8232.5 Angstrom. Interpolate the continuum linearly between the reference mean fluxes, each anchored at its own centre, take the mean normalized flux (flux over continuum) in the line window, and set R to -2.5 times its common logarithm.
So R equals 0.04 mag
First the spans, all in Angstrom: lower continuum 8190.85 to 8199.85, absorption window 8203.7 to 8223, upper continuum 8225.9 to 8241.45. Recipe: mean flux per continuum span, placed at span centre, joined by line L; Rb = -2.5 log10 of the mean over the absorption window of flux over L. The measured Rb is -0.03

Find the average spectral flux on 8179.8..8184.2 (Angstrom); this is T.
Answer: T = 18.1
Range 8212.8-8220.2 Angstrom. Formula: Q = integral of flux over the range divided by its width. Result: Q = 17.9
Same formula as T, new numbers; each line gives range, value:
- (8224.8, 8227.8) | 17.2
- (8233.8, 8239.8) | 16.8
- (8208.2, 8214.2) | 16.7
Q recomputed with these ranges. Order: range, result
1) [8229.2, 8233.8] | 17.2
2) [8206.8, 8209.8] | 17.1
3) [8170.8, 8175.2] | 17.5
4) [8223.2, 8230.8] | 17.4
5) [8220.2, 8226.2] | 16.7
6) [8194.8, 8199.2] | 16.2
